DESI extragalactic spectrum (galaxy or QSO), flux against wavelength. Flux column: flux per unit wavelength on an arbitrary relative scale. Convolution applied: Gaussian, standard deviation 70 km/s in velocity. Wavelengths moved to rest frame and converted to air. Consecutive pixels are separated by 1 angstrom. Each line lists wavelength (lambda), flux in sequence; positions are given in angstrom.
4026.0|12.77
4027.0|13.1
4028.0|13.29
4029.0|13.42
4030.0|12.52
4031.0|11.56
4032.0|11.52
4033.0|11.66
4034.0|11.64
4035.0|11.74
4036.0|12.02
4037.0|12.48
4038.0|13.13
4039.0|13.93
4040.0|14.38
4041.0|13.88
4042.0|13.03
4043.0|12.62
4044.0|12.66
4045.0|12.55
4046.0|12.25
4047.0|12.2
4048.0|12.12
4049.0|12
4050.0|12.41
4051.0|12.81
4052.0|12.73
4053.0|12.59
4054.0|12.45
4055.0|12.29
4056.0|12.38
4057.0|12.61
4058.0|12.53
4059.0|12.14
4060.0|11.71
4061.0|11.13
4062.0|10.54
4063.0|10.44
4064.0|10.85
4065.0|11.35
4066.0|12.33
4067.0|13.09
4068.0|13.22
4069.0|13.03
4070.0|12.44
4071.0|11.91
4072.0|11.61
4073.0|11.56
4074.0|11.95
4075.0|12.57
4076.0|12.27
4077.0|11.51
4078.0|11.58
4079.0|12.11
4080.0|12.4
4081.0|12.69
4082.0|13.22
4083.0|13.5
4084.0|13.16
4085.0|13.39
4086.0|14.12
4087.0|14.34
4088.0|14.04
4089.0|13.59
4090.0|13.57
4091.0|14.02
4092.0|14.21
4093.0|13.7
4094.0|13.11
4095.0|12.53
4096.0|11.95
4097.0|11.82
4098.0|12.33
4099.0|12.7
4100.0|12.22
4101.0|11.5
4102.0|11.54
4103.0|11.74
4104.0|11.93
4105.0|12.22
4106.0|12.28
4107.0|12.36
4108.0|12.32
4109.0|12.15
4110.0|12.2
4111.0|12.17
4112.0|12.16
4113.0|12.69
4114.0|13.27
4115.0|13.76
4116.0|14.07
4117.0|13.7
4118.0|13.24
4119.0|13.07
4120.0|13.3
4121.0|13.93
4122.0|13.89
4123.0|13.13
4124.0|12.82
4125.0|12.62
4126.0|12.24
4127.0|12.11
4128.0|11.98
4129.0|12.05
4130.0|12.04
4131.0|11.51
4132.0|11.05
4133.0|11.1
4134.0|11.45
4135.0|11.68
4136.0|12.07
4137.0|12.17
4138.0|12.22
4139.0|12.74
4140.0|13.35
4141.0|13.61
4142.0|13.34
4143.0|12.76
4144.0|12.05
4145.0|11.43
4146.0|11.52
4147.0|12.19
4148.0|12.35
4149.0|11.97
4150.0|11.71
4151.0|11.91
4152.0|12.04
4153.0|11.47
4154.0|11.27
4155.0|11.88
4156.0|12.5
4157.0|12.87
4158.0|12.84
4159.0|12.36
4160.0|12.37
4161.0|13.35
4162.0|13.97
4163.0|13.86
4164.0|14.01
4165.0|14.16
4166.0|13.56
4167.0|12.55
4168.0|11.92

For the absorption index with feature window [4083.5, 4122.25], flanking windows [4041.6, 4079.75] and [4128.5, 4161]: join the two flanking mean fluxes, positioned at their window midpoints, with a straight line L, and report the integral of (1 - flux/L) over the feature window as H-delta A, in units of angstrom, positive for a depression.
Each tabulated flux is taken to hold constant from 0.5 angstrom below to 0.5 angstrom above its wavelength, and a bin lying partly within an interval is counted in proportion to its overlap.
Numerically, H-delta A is -2.49 angstrom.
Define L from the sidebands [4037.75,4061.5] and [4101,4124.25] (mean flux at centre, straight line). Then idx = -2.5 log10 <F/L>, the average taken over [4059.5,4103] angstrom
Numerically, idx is 0.02 mag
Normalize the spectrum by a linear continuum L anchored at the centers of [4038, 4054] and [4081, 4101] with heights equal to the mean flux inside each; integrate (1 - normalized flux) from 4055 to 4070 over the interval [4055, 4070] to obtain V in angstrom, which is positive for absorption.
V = 1.12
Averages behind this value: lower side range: 12.8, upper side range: 13.2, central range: 12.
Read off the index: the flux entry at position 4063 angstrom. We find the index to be 10.44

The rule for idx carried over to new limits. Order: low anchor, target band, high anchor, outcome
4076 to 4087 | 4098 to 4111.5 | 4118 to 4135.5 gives 0.04 mag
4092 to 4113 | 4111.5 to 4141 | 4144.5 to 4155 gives -0.05 mag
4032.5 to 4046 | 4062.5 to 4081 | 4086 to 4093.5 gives 0.13 mag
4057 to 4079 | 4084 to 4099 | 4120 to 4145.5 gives -0.10 mag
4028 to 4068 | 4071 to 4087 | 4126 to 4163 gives -0.02 mag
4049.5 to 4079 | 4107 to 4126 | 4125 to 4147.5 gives -0.08 mag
